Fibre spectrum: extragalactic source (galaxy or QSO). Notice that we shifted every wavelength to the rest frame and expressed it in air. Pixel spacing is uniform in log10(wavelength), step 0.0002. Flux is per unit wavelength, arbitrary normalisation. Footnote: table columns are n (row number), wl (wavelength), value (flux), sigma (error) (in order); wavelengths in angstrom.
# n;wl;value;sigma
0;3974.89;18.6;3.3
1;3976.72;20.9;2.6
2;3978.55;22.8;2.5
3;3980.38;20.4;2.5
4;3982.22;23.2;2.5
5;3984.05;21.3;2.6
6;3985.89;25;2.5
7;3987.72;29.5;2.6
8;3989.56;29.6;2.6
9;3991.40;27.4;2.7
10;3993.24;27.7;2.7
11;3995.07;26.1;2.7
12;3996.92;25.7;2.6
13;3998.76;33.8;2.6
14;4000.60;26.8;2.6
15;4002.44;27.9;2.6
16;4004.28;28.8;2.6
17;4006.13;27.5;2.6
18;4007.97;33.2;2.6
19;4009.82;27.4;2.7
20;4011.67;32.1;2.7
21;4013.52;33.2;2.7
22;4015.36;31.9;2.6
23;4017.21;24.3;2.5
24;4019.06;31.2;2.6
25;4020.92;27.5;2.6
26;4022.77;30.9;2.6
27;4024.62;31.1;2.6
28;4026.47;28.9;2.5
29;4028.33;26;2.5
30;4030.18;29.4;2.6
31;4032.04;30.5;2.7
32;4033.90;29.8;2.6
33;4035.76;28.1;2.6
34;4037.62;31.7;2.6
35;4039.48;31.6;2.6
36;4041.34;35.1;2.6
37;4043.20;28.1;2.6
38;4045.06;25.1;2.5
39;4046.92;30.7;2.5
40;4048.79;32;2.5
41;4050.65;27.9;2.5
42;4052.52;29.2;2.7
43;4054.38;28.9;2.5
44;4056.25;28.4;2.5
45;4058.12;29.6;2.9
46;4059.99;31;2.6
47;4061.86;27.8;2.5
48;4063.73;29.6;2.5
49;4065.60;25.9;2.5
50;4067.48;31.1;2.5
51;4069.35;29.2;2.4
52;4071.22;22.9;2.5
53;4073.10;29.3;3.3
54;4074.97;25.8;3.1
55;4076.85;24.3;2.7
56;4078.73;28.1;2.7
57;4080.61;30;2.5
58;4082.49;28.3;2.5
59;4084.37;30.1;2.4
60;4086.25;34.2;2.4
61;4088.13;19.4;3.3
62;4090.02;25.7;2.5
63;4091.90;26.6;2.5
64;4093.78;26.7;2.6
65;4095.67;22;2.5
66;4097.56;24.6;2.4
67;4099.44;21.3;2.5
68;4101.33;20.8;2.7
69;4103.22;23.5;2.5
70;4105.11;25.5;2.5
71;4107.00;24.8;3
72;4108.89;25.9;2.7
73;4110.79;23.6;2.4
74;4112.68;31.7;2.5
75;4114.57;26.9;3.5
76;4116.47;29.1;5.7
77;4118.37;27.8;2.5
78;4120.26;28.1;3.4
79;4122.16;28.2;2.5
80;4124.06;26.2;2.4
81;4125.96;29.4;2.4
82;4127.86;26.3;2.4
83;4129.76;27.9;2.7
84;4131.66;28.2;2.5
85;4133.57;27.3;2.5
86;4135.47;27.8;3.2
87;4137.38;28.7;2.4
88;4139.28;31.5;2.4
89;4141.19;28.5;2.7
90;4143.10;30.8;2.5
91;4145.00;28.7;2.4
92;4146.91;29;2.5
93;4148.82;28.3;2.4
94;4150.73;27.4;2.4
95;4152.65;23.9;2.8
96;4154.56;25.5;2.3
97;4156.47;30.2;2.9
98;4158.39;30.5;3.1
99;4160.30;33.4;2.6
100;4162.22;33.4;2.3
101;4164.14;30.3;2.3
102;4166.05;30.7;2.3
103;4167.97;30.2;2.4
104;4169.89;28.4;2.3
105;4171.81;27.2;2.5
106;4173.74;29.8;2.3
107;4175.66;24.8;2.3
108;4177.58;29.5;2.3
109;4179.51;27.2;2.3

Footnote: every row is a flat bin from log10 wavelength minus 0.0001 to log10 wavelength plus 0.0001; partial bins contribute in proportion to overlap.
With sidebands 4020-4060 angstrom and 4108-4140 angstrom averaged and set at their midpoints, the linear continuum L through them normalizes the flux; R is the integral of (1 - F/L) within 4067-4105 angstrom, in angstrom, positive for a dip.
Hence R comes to 3.4 angstrom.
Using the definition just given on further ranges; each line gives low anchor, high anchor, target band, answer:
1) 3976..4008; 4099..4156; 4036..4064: -3.16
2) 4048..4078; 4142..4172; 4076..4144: 4.38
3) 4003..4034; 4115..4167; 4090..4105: 2.68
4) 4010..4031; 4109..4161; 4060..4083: 0.95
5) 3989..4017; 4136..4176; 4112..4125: 0.42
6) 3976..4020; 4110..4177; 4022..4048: -1.93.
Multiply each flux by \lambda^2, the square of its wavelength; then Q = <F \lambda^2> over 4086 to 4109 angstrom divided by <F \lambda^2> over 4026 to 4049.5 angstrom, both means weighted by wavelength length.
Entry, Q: 0.84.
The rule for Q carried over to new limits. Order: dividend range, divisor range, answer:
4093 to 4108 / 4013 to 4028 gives 0.83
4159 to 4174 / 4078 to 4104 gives 1.22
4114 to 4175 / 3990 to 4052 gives 1.04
